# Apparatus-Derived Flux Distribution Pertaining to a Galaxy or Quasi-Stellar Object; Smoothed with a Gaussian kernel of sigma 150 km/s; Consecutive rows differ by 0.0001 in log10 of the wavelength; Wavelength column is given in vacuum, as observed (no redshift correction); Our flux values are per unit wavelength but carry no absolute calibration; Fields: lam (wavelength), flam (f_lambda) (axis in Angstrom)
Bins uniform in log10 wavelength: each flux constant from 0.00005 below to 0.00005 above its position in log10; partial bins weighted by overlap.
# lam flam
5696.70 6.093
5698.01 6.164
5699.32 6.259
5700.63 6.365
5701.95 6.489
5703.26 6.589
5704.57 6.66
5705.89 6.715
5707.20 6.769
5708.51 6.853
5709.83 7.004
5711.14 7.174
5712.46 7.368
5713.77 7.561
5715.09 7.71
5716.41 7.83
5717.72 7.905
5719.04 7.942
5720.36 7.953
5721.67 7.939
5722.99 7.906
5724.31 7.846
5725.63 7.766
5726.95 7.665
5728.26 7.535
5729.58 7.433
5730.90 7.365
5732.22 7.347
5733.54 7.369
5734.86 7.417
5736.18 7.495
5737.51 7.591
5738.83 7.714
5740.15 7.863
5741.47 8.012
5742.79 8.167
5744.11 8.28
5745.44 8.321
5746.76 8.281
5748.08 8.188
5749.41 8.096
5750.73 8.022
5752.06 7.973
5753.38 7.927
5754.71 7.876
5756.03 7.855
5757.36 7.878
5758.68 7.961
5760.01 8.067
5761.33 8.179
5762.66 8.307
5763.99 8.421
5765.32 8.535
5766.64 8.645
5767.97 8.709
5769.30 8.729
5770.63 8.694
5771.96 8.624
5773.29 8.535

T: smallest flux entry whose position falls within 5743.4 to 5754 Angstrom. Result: 7.927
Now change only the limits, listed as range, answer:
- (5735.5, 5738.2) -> 7.495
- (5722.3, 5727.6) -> 7.665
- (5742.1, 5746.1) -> 8.167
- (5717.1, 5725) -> 7.846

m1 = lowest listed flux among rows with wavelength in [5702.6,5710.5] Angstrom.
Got 6.589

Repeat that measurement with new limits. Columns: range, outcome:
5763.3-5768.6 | 8.421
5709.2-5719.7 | 7.004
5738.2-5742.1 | 7.714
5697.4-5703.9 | 6.164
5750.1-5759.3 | 7.855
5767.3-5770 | 8.709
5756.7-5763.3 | 7.878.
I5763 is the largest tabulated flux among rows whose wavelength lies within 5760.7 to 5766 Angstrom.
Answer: 8.535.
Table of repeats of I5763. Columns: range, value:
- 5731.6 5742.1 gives 8.012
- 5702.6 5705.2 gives 6.66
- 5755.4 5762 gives 8.179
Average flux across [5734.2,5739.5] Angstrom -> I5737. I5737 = 7.55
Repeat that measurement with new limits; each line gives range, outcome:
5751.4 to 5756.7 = 7.91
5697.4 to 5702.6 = 6.32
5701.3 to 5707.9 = 6.65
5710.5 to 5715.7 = 7.45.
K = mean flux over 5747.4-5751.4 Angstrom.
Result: 8.09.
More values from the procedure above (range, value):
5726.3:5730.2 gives 7.56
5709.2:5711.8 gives 7.1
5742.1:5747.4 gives 8.26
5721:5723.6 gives 7.94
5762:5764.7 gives 8.35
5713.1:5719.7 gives 7.79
